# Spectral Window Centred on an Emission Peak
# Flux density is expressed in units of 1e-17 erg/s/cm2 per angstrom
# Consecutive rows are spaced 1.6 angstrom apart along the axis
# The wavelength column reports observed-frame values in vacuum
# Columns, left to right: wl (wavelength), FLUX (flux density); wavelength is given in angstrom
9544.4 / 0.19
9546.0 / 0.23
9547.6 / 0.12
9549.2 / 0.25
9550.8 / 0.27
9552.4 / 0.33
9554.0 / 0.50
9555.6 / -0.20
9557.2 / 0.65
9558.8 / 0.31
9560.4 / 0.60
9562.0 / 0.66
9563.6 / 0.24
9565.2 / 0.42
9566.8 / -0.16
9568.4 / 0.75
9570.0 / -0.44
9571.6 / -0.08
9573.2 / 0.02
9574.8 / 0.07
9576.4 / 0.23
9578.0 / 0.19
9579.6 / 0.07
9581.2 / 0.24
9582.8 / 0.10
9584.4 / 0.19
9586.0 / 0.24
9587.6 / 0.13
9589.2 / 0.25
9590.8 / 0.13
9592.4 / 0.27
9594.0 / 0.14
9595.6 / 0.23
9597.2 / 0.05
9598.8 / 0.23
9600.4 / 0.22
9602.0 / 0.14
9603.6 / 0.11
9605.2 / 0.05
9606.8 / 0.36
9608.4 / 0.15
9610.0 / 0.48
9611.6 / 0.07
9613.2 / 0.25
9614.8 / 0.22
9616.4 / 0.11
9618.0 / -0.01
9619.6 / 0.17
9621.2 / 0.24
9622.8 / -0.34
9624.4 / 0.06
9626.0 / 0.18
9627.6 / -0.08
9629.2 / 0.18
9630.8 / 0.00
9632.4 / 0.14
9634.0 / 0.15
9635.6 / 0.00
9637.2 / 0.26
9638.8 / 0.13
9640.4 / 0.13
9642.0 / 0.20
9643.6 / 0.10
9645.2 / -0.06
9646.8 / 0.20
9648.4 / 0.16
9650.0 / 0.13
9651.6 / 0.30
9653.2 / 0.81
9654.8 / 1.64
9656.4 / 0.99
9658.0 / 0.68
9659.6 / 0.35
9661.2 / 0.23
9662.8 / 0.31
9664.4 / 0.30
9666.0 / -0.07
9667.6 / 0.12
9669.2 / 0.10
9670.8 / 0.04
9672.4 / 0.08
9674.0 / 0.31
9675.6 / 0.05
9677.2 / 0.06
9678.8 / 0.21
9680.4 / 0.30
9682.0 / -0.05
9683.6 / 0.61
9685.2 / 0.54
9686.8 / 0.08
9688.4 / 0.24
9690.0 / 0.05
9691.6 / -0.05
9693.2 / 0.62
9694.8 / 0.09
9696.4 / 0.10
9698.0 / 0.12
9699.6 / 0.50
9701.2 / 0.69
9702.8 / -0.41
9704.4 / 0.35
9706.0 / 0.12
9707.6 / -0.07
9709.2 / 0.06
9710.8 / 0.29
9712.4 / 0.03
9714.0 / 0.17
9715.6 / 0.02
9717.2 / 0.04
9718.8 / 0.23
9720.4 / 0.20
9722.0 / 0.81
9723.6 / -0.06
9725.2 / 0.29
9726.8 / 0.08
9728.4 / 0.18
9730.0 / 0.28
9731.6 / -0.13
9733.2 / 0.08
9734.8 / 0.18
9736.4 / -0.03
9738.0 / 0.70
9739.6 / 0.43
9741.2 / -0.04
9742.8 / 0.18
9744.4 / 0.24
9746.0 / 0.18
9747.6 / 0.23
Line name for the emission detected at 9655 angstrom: [O III] 5007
